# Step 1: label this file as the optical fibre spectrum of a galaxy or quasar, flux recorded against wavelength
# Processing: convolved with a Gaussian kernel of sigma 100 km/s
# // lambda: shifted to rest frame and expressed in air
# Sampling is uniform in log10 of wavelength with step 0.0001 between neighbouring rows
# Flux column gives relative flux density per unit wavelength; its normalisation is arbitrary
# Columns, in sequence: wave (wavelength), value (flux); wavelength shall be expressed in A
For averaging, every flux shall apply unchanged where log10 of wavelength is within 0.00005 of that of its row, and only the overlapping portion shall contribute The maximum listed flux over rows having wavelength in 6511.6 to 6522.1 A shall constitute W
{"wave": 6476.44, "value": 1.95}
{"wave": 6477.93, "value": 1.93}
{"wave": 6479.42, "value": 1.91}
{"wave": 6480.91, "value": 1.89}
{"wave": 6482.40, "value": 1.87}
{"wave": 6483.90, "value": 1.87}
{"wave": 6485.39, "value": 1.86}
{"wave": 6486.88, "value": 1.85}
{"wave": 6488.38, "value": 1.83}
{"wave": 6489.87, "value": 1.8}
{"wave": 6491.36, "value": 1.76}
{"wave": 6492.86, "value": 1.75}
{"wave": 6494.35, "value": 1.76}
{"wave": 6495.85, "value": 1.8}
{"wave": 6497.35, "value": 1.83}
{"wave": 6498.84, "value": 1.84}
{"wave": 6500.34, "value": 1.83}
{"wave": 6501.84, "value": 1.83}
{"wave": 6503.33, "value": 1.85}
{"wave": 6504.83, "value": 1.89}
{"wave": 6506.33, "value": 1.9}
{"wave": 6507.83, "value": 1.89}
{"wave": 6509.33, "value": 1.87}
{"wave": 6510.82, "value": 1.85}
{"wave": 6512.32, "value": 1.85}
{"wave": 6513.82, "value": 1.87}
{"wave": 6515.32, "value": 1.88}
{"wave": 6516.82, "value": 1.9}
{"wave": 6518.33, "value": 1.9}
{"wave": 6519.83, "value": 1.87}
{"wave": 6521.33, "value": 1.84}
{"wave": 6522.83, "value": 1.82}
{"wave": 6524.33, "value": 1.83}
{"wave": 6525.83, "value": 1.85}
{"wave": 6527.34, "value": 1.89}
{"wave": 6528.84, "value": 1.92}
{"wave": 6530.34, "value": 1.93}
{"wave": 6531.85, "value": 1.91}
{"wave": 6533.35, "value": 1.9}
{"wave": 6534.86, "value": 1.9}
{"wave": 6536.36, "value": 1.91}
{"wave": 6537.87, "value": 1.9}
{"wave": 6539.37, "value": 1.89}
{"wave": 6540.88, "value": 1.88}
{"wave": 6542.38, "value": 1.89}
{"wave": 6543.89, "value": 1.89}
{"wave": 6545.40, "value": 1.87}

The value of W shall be 1.9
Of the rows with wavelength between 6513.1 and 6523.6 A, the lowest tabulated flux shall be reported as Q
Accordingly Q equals 1.82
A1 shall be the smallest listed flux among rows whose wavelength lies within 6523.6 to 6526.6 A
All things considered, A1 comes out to 1.83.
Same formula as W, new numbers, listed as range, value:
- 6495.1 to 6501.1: 1.84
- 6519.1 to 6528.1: 1.89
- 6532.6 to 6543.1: 1.91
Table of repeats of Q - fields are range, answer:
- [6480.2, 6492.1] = 1.76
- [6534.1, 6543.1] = 1.88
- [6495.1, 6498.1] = 1.8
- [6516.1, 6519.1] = 1.9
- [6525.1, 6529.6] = 1.85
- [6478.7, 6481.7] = 1.89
